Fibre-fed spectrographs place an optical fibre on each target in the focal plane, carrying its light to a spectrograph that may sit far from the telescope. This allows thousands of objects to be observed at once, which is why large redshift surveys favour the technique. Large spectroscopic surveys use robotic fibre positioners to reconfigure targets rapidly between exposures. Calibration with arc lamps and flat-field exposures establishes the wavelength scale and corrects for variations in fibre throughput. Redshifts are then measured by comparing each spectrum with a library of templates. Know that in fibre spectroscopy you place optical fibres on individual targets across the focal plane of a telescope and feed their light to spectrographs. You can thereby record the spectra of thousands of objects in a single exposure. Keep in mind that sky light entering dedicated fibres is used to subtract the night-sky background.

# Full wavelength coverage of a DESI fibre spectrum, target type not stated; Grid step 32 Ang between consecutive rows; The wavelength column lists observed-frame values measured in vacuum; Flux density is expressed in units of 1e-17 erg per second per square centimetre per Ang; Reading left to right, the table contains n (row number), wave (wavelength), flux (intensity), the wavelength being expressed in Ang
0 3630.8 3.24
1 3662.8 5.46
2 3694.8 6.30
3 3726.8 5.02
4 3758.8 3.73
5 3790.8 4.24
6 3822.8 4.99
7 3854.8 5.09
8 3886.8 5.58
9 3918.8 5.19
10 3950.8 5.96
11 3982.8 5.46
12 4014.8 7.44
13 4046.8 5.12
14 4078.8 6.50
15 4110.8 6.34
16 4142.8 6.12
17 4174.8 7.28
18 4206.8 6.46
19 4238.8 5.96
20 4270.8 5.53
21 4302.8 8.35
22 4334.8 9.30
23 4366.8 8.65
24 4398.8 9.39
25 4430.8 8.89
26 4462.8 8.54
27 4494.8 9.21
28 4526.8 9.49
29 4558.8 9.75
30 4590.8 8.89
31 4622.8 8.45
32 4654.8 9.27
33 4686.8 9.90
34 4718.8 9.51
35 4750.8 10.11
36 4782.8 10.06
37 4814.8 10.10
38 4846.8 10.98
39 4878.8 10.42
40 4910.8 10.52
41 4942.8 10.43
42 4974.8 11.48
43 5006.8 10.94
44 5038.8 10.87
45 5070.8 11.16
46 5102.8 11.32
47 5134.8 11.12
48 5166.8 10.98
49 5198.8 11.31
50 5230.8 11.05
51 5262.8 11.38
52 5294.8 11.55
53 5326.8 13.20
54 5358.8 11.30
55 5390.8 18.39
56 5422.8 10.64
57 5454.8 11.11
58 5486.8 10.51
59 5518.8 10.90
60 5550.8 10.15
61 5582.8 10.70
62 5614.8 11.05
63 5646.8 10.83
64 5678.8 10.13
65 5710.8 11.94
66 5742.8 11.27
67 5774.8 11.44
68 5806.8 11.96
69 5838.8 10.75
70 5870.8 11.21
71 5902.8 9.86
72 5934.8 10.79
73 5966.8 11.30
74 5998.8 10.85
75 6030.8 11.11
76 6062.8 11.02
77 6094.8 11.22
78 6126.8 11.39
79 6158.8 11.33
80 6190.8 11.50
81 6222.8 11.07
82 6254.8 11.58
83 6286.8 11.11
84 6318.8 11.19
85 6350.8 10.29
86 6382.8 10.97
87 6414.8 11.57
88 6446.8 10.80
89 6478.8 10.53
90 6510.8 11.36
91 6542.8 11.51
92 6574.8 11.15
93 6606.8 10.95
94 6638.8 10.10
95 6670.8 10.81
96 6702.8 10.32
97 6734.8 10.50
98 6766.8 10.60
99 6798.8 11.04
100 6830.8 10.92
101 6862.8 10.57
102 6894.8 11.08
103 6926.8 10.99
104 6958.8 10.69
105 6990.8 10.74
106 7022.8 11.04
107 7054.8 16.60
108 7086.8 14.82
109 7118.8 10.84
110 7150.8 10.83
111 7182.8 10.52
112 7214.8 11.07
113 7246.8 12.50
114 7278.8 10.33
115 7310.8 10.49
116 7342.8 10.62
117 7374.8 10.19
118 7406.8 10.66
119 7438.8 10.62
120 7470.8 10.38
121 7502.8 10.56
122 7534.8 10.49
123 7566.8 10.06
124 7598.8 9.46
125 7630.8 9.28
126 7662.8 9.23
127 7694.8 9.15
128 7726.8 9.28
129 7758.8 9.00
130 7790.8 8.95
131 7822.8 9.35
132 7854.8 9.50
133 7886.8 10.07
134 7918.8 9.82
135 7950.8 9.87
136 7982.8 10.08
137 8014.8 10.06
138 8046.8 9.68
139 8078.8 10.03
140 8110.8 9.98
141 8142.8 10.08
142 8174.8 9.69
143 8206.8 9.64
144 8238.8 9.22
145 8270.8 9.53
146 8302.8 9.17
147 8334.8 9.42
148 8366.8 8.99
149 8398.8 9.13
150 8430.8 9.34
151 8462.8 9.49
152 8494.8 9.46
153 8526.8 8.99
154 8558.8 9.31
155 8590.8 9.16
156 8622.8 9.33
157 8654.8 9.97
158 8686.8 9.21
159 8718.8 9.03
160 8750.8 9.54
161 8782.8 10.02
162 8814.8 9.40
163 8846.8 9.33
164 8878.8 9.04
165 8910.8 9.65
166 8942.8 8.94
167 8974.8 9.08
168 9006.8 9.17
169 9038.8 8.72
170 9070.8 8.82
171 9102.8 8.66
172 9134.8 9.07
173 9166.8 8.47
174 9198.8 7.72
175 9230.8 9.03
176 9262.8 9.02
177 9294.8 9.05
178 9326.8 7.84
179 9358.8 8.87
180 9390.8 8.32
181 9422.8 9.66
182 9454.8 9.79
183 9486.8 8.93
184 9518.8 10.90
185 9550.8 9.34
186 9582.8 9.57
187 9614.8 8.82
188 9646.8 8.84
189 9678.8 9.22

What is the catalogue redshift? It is 0.08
